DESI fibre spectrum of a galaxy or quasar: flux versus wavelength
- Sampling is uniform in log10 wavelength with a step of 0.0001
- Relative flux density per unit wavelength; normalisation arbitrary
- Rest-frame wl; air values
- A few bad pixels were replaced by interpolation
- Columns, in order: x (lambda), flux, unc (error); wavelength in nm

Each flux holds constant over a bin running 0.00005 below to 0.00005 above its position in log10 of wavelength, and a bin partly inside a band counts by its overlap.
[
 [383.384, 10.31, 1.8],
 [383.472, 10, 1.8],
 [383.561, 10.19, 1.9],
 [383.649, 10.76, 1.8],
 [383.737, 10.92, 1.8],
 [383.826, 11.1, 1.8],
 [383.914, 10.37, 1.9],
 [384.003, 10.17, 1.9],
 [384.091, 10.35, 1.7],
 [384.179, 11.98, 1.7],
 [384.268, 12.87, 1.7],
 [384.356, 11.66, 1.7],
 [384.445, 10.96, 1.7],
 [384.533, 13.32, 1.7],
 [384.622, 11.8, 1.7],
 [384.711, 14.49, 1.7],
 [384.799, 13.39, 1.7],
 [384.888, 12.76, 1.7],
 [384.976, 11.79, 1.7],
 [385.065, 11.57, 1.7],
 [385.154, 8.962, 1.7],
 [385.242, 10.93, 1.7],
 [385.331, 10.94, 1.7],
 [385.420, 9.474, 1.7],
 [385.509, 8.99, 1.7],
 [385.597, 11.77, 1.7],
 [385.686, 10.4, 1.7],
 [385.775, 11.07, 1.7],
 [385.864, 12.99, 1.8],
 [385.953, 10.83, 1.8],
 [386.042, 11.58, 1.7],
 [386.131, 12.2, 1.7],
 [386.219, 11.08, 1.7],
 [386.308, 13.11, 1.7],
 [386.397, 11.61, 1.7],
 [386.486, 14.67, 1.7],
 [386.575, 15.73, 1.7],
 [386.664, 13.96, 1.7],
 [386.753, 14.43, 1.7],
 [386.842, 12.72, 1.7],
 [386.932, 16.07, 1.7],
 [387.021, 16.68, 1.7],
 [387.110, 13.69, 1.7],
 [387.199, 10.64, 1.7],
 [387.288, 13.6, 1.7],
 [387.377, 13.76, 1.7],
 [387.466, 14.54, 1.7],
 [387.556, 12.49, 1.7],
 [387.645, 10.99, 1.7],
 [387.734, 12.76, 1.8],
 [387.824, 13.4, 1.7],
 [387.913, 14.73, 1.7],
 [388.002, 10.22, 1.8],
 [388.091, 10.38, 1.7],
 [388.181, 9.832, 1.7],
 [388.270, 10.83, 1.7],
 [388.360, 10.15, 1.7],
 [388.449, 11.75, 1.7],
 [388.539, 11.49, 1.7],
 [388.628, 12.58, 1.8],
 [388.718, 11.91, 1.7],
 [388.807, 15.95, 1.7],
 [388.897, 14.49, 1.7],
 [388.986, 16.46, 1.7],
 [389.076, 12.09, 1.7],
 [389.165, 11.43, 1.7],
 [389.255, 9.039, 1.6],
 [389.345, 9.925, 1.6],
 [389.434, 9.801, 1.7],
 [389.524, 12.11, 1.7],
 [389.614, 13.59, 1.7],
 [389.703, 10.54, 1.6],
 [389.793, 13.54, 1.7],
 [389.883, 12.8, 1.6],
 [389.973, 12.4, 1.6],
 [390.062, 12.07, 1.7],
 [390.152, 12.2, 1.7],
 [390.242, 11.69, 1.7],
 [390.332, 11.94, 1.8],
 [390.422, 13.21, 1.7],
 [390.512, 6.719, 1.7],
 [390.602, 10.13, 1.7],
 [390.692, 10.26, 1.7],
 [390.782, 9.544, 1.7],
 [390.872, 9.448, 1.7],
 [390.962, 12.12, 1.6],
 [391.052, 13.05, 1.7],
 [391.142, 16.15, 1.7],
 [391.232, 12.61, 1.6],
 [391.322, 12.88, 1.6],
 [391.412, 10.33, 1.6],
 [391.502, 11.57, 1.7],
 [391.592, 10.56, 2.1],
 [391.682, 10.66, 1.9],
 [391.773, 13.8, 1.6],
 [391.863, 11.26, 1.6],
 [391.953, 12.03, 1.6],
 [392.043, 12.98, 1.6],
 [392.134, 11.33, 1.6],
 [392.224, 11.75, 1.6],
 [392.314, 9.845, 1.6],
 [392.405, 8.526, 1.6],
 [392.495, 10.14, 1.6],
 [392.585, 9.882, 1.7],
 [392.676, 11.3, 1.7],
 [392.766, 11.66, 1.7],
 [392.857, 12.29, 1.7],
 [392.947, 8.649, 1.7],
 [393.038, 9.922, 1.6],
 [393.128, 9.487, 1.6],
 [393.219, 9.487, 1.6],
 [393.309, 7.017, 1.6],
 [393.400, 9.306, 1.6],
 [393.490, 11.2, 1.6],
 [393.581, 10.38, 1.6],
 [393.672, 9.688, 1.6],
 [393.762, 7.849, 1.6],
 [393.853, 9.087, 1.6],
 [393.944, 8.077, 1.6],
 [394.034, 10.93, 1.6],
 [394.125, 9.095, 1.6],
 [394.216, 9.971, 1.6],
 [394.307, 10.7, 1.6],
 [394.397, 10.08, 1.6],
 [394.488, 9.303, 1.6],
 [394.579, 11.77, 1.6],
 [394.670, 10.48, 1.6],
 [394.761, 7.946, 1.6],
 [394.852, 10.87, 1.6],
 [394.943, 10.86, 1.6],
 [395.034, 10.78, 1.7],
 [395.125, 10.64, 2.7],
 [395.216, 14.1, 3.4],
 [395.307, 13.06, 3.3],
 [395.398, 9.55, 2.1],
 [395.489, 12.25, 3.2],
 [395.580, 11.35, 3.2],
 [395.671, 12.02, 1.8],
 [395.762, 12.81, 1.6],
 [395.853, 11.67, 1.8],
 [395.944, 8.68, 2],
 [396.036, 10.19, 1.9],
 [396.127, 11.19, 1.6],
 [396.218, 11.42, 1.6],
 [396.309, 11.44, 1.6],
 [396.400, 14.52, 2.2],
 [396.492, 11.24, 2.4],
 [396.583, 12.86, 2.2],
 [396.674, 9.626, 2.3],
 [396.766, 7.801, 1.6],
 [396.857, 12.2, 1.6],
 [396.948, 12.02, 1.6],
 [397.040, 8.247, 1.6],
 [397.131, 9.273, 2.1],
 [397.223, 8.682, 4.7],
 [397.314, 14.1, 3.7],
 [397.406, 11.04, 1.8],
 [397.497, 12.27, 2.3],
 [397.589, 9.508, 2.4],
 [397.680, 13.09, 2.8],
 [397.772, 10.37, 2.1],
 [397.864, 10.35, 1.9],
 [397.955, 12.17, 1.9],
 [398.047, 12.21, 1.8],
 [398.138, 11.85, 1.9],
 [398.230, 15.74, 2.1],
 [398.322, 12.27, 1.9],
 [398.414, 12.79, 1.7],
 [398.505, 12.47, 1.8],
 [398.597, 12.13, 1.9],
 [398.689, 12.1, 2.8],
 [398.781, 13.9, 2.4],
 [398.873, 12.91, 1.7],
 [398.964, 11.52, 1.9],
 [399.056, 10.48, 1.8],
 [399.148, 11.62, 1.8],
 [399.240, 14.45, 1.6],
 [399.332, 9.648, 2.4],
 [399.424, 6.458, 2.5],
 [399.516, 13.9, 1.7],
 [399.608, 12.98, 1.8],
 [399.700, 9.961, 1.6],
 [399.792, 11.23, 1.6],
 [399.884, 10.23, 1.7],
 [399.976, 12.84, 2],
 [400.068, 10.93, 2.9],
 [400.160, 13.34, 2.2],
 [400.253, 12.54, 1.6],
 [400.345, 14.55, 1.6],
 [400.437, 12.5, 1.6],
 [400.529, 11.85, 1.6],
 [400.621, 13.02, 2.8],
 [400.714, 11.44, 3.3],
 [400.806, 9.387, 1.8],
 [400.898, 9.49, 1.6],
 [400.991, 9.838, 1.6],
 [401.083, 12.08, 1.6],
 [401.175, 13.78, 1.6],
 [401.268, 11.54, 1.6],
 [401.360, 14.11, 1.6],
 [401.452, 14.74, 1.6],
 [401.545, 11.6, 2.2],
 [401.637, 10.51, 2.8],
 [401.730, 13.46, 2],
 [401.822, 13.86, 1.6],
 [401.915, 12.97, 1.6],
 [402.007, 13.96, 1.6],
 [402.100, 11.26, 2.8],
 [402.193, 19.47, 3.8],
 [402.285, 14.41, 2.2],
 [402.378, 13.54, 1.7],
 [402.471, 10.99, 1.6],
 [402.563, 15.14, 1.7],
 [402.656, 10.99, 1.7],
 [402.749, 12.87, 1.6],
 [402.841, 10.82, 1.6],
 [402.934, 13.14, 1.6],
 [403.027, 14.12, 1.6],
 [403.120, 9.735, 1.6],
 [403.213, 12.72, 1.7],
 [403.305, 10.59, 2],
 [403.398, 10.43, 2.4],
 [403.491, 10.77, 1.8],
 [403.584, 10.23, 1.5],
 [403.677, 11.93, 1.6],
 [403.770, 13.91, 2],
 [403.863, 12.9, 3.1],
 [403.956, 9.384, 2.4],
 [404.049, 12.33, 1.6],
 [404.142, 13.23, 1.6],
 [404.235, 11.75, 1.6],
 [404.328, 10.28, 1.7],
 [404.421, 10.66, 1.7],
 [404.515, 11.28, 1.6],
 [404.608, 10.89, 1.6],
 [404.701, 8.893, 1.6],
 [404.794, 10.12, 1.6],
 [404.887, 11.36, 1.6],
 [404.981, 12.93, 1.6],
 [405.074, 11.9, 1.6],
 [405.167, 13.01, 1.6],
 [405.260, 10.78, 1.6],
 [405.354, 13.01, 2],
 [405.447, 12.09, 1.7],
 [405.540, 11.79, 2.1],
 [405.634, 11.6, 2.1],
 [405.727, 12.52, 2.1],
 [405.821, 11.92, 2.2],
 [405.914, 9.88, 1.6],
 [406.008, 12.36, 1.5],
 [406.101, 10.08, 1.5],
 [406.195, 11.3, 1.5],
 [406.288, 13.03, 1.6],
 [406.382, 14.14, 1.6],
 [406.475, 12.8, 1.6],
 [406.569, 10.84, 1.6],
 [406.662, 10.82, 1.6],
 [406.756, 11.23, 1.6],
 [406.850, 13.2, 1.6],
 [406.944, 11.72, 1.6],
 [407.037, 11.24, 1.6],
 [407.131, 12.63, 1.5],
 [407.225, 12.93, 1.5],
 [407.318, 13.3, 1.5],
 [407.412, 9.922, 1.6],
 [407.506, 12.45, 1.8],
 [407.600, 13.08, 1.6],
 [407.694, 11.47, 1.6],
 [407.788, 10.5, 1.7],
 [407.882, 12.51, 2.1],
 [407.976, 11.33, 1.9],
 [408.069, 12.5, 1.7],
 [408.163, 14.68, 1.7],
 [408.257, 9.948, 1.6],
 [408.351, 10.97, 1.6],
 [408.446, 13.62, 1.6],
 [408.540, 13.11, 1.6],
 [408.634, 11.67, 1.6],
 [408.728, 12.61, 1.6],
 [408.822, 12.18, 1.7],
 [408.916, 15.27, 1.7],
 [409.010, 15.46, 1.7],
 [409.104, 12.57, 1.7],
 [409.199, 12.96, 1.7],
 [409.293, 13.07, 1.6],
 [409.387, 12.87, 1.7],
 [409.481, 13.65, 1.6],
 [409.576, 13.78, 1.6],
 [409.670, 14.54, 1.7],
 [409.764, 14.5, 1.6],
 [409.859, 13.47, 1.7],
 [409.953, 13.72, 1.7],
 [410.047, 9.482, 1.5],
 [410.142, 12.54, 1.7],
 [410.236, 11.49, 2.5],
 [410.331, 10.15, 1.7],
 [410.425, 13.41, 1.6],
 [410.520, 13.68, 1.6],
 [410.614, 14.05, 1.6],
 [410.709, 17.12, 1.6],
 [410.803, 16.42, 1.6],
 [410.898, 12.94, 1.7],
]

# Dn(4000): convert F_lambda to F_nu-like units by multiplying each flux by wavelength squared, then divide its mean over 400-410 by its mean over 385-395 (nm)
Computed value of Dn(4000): 1.2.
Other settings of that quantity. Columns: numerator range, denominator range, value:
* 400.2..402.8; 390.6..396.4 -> 1.22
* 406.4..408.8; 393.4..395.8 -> 1.22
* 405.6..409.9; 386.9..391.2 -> 1.12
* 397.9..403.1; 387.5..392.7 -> 1.12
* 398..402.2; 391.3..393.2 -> 1.16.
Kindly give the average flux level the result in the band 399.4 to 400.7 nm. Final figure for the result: 12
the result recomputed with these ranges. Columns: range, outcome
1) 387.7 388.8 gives 11.8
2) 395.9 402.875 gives 11.9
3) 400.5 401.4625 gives 11.8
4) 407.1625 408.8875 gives 12.2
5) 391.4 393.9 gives 10.4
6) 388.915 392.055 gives 11.8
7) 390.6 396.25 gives 10.8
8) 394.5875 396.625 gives 11.4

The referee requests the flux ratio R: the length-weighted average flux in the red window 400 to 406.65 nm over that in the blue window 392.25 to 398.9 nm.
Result 1.11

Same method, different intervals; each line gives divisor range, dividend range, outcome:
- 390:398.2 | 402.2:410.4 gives 1.11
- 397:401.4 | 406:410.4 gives 1.06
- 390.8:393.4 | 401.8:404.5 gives 1.12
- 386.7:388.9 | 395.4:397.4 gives 0.87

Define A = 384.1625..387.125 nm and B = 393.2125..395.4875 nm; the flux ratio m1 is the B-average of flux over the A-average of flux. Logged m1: 0.82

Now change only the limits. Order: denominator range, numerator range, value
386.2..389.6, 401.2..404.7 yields 0.97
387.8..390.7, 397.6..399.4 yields 1.02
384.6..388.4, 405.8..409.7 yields 1.01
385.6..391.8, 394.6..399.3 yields 0.94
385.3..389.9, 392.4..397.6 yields 0.85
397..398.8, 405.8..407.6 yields 1.02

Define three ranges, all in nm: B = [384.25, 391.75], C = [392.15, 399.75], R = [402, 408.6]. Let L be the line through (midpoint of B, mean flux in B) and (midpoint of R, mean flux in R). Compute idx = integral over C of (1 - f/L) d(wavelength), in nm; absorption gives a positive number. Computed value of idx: 0.702 nm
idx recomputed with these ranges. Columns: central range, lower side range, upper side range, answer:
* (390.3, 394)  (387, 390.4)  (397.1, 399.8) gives 0.44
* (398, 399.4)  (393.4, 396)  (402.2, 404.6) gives -0.14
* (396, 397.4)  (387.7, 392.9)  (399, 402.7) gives 0.12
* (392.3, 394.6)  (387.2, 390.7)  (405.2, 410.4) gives 0.43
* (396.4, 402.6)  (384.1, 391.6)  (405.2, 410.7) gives 0.13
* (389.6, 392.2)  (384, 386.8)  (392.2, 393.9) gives -0.33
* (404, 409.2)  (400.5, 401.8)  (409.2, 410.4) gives 0.20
